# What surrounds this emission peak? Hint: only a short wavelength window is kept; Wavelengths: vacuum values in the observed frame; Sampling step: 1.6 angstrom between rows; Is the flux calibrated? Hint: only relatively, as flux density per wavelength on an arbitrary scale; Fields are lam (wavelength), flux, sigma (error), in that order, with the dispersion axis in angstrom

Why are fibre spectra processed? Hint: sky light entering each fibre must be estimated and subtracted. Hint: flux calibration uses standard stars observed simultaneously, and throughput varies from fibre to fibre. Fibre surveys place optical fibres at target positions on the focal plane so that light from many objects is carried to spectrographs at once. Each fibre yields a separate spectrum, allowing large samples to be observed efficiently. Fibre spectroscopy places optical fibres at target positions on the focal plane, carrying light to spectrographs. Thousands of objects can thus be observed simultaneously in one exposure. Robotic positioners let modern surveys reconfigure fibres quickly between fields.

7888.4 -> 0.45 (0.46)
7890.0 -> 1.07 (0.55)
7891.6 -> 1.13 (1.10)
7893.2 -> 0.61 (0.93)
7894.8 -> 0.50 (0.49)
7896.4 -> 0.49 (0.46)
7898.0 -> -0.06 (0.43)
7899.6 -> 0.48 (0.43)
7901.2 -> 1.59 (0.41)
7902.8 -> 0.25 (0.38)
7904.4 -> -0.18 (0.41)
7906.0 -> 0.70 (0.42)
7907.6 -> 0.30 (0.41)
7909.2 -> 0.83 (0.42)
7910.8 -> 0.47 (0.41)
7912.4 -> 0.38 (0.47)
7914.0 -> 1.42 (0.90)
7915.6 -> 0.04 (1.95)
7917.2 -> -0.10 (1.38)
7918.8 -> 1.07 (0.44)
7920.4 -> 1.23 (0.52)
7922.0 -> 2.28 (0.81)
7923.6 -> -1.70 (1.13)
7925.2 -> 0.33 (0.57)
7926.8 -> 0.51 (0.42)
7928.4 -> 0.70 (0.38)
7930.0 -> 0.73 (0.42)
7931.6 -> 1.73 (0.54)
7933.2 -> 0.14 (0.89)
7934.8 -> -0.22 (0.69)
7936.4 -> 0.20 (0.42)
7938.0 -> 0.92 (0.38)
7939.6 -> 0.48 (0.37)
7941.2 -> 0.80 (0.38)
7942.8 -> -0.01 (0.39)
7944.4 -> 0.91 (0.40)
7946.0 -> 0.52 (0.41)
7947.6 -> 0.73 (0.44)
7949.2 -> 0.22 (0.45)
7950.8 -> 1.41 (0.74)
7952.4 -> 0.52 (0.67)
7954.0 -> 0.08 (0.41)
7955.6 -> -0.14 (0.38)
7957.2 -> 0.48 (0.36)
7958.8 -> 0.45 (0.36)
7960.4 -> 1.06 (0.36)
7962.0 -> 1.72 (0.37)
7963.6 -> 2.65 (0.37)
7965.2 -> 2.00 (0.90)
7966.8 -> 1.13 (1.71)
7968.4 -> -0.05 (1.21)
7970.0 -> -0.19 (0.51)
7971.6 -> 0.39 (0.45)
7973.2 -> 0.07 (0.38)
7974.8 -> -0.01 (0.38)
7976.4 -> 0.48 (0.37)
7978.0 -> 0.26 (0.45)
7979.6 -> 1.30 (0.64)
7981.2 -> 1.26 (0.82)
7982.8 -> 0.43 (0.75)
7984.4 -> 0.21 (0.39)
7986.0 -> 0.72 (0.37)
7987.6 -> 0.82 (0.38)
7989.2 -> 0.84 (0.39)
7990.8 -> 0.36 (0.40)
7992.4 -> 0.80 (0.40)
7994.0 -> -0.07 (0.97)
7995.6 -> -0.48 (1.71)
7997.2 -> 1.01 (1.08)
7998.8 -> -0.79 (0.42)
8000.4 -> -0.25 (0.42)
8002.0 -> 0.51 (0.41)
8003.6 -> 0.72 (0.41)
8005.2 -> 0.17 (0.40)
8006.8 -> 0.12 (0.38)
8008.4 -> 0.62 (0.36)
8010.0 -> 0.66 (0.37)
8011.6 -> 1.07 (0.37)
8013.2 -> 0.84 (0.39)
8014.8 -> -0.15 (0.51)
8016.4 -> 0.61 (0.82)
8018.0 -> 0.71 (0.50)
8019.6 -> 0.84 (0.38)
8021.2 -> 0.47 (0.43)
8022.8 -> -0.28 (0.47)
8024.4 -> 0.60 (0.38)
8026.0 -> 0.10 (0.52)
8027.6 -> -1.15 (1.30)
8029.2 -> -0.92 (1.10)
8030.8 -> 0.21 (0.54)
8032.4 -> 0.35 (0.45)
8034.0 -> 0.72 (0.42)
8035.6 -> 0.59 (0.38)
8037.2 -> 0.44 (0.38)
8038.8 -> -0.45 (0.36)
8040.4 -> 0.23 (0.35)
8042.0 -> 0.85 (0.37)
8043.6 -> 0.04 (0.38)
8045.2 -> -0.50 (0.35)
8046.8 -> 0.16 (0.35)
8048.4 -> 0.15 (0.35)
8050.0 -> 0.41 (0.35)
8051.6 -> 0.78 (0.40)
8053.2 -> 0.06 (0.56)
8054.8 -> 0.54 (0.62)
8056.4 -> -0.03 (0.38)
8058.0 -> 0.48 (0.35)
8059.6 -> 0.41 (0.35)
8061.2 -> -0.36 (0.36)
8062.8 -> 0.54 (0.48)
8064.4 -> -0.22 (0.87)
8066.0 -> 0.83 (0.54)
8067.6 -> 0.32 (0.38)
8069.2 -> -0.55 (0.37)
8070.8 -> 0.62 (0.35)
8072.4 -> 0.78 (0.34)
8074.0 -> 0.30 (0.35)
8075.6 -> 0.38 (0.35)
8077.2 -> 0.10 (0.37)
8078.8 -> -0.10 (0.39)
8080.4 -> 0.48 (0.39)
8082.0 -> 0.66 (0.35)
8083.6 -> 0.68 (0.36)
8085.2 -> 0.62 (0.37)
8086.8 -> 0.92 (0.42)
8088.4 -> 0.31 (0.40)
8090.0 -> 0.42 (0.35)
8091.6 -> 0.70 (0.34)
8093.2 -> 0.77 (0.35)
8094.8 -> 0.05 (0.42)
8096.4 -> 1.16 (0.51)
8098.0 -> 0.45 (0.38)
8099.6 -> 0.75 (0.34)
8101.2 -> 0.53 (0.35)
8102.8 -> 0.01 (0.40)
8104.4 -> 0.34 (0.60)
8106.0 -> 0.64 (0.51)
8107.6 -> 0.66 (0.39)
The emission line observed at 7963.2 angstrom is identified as H-gamma 4340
